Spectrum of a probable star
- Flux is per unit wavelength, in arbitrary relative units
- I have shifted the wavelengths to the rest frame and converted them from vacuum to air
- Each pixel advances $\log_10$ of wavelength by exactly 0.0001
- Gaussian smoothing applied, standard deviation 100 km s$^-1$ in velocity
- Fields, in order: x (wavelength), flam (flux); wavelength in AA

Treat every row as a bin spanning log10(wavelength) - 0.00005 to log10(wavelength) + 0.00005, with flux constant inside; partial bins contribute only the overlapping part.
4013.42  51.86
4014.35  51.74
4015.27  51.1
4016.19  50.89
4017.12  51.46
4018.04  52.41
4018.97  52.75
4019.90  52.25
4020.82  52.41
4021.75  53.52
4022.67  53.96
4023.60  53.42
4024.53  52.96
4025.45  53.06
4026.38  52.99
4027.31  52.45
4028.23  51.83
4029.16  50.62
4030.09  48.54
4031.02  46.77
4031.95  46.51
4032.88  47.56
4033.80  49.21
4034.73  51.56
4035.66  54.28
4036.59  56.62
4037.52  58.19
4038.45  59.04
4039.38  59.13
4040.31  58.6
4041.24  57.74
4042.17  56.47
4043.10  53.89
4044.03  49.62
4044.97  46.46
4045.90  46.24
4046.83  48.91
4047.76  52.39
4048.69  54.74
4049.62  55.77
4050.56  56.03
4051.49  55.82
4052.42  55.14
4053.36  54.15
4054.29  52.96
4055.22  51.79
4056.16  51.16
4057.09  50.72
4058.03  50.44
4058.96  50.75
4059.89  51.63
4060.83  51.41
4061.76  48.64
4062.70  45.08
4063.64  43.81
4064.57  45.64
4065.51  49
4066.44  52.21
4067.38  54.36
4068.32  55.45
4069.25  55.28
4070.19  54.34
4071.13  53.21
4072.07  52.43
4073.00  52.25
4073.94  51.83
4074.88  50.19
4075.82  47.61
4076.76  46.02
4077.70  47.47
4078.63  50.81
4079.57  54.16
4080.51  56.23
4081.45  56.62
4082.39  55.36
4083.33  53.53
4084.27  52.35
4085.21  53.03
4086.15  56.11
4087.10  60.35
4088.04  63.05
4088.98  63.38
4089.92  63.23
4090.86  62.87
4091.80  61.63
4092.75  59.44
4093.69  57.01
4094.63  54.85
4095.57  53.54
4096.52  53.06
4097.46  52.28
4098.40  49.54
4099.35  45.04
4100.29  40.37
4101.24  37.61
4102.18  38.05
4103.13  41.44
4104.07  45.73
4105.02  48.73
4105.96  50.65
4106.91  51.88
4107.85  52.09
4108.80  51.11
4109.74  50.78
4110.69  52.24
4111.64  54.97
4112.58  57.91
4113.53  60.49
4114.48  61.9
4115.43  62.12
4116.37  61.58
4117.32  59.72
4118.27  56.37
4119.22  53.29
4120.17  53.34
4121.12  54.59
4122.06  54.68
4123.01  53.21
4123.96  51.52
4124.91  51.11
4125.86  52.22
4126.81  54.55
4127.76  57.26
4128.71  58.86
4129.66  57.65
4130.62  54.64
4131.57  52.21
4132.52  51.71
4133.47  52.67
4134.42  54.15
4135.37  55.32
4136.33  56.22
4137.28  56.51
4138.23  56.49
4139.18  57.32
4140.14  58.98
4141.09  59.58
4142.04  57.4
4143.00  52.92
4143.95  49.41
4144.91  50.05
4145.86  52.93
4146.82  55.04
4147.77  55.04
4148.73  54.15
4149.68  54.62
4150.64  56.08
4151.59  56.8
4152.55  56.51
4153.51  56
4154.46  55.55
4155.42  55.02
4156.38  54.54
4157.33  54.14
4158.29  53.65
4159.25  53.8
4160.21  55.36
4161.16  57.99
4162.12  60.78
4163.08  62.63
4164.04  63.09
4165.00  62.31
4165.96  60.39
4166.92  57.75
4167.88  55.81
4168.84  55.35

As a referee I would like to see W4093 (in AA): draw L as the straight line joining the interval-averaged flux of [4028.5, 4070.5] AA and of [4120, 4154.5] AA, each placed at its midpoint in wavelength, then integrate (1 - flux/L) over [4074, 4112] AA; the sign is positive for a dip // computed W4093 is 0.8 AA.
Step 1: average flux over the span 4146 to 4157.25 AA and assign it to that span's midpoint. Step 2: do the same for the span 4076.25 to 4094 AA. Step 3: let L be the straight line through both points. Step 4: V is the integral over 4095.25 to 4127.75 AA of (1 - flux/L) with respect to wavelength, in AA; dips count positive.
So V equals 2.3 AA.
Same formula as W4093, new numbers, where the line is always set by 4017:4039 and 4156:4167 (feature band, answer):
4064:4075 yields 0.39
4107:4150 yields 1.17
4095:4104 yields 1.56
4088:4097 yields -0.64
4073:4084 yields 0.54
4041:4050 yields 0.17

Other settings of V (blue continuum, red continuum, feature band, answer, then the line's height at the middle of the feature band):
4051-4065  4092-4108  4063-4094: -2.71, 49.9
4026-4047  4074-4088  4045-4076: 0.73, 52.8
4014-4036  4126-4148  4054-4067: 0.72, 52.6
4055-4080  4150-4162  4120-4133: -0.04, 53.9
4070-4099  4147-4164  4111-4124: -0.36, 55.4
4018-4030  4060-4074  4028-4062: -0.48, 51.8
